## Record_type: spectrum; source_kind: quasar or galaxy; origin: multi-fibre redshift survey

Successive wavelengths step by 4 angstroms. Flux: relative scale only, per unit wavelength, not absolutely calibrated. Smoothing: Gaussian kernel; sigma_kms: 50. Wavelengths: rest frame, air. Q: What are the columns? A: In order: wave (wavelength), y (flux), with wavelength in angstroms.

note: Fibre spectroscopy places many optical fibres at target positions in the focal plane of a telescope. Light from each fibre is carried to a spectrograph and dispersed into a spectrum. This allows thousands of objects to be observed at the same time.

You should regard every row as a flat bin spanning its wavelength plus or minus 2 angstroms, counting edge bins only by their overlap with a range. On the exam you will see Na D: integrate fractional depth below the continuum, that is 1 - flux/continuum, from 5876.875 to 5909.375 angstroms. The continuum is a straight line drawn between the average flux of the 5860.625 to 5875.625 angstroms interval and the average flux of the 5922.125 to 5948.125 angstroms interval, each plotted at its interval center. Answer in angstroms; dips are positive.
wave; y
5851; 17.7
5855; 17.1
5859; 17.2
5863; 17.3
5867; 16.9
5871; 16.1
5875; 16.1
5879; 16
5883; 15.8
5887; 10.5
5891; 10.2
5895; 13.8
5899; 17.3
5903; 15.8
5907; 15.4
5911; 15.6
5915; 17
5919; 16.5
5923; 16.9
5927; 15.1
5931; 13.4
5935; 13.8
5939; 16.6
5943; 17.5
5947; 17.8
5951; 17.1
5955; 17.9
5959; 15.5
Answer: 3.9 angstroms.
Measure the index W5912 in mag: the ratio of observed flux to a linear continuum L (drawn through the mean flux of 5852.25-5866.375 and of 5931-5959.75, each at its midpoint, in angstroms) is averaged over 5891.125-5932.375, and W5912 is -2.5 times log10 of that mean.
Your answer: 0.08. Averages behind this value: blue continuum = 17.2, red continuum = 16.4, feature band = 15.5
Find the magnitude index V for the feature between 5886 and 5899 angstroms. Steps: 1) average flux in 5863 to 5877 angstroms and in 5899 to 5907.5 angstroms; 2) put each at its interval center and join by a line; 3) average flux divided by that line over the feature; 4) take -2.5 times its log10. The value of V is 0.282 mag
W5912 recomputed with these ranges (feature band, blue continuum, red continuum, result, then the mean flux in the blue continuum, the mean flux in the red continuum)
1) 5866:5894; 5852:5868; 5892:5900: 0.103 mag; 17.2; 14.7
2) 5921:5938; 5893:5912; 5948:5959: 0.104 mag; 15.6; 17.2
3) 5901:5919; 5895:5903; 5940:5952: 0.025 mag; 16.1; 17.4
